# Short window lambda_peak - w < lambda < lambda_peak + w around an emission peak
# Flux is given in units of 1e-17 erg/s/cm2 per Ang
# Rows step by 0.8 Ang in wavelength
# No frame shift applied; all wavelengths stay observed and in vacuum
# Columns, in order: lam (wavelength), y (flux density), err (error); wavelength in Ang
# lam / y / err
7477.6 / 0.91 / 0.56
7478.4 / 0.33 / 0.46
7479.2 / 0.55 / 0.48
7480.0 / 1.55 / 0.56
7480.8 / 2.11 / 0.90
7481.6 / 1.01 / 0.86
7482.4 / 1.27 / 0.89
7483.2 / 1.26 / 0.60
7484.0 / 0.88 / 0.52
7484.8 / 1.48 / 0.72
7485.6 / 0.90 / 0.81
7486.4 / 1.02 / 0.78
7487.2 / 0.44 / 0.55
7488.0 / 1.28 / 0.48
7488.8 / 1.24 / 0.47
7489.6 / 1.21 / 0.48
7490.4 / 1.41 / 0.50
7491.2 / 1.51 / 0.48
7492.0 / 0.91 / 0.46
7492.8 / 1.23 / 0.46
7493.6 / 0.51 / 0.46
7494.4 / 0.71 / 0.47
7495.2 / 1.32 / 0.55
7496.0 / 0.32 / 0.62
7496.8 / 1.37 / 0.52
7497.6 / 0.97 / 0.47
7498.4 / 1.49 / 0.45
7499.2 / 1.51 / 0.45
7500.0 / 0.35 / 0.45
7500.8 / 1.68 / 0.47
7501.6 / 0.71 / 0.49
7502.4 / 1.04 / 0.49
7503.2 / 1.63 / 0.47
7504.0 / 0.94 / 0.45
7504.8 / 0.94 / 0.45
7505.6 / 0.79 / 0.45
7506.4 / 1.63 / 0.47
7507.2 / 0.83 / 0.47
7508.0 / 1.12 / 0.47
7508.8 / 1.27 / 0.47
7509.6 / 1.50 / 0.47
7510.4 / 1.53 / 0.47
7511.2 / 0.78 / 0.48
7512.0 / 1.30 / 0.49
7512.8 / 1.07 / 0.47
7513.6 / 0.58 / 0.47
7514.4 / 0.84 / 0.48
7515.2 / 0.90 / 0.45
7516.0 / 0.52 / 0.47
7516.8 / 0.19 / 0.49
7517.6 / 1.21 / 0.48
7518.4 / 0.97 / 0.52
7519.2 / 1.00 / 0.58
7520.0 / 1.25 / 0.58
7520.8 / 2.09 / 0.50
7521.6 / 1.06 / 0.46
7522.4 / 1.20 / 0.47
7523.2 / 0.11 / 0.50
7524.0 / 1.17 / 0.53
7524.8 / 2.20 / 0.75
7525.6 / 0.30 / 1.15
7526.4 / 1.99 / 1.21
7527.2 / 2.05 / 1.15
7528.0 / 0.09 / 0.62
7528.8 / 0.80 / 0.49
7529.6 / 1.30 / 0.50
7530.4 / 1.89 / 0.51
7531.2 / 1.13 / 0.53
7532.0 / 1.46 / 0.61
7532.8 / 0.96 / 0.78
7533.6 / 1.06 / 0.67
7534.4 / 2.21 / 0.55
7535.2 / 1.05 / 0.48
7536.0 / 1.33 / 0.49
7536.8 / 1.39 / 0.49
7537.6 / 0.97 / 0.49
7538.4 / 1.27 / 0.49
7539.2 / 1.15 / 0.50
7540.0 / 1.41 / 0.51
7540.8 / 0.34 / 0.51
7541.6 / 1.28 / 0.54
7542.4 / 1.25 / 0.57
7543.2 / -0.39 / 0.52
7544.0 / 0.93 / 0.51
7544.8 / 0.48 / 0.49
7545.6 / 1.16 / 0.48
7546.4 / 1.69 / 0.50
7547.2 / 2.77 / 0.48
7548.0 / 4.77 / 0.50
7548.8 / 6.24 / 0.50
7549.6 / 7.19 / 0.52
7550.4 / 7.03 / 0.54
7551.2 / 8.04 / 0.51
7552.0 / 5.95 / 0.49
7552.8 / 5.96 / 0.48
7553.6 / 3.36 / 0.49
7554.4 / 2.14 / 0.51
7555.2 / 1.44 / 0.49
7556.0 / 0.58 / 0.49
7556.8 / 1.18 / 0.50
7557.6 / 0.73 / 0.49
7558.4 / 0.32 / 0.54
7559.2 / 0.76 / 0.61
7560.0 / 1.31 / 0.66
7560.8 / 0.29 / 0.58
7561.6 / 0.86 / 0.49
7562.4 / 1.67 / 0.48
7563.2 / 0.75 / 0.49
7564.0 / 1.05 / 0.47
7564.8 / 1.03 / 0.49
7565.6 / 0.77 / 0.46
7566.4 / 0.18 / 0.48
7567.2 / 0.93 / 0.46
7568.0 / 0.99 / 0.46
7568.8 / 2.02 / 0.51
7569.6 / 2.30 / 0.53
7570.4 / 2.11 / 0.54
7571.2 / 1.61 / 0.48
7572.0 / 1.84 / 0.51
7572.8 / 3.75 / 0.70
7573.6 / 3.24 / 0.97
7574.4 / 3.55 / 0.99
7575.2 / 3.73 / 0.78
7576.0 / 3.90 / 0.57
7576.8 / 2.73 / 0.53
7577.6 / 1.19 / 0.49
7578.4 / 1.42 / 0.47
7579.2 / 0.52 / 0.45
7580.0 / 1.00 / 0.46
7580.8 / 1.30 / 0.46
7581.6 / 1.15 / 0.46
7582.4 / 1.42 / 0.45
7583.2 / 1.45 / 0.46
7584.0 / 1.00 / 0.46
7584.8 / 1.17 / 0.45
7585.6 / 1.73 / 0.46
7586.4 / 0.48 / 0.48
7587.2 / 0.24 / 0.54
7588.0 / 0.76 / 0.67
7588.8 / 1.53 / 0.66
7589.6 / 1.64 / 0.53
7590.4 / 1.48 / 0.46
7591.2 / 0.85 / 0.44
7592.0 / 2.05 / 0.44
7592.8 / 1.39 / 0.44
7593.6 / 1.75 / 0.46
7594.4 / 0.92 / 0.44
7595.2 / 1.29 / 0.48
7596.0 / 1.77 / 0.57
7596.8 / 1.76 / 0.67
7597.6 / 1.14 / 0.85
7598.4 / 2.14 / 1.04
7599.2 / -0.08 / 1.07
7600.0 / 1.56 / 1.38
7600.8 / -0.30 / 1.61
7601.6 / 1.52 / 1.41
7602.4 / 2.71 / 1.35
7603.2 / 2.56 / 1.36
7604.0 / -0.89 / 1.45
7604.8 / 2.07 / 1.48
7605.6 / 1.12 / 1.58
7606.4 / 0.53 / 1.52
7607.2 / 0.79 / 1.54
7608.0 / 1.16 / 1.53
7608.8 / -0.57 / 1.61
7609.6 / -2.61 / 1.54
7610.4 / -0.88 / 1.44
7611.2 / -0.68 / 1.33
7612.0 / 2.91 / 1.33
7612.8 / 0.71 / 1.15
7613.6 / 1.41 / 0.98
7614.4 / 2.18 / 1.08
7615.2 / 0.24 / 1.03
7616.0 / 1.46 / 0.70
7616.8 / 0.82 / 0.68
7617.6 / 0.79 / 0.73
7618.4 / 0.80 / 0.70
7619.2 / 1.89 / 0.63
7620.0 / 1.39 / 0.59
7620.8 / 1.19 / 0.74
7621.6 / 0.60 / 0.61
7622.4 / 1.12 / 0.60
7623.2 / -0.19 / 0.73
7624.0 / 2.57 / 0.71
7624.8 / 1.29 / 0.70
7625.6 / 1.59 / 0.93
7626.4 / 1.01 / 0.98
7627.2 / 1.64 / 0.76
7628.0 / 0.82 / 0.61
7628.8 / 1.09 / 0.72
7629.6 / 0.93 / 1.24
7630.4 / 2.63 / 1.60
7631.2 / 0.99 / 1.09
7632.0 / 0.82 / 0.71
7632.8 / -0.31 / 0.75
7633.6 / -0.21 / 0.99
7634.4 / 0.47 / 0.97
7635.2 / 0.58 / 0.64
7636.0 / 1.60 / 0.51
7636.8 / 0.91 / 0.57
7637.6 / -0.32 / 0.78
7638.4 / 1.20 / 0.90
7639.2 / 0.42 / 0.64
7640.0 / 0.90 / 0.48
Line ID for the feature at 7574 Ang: [N II]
